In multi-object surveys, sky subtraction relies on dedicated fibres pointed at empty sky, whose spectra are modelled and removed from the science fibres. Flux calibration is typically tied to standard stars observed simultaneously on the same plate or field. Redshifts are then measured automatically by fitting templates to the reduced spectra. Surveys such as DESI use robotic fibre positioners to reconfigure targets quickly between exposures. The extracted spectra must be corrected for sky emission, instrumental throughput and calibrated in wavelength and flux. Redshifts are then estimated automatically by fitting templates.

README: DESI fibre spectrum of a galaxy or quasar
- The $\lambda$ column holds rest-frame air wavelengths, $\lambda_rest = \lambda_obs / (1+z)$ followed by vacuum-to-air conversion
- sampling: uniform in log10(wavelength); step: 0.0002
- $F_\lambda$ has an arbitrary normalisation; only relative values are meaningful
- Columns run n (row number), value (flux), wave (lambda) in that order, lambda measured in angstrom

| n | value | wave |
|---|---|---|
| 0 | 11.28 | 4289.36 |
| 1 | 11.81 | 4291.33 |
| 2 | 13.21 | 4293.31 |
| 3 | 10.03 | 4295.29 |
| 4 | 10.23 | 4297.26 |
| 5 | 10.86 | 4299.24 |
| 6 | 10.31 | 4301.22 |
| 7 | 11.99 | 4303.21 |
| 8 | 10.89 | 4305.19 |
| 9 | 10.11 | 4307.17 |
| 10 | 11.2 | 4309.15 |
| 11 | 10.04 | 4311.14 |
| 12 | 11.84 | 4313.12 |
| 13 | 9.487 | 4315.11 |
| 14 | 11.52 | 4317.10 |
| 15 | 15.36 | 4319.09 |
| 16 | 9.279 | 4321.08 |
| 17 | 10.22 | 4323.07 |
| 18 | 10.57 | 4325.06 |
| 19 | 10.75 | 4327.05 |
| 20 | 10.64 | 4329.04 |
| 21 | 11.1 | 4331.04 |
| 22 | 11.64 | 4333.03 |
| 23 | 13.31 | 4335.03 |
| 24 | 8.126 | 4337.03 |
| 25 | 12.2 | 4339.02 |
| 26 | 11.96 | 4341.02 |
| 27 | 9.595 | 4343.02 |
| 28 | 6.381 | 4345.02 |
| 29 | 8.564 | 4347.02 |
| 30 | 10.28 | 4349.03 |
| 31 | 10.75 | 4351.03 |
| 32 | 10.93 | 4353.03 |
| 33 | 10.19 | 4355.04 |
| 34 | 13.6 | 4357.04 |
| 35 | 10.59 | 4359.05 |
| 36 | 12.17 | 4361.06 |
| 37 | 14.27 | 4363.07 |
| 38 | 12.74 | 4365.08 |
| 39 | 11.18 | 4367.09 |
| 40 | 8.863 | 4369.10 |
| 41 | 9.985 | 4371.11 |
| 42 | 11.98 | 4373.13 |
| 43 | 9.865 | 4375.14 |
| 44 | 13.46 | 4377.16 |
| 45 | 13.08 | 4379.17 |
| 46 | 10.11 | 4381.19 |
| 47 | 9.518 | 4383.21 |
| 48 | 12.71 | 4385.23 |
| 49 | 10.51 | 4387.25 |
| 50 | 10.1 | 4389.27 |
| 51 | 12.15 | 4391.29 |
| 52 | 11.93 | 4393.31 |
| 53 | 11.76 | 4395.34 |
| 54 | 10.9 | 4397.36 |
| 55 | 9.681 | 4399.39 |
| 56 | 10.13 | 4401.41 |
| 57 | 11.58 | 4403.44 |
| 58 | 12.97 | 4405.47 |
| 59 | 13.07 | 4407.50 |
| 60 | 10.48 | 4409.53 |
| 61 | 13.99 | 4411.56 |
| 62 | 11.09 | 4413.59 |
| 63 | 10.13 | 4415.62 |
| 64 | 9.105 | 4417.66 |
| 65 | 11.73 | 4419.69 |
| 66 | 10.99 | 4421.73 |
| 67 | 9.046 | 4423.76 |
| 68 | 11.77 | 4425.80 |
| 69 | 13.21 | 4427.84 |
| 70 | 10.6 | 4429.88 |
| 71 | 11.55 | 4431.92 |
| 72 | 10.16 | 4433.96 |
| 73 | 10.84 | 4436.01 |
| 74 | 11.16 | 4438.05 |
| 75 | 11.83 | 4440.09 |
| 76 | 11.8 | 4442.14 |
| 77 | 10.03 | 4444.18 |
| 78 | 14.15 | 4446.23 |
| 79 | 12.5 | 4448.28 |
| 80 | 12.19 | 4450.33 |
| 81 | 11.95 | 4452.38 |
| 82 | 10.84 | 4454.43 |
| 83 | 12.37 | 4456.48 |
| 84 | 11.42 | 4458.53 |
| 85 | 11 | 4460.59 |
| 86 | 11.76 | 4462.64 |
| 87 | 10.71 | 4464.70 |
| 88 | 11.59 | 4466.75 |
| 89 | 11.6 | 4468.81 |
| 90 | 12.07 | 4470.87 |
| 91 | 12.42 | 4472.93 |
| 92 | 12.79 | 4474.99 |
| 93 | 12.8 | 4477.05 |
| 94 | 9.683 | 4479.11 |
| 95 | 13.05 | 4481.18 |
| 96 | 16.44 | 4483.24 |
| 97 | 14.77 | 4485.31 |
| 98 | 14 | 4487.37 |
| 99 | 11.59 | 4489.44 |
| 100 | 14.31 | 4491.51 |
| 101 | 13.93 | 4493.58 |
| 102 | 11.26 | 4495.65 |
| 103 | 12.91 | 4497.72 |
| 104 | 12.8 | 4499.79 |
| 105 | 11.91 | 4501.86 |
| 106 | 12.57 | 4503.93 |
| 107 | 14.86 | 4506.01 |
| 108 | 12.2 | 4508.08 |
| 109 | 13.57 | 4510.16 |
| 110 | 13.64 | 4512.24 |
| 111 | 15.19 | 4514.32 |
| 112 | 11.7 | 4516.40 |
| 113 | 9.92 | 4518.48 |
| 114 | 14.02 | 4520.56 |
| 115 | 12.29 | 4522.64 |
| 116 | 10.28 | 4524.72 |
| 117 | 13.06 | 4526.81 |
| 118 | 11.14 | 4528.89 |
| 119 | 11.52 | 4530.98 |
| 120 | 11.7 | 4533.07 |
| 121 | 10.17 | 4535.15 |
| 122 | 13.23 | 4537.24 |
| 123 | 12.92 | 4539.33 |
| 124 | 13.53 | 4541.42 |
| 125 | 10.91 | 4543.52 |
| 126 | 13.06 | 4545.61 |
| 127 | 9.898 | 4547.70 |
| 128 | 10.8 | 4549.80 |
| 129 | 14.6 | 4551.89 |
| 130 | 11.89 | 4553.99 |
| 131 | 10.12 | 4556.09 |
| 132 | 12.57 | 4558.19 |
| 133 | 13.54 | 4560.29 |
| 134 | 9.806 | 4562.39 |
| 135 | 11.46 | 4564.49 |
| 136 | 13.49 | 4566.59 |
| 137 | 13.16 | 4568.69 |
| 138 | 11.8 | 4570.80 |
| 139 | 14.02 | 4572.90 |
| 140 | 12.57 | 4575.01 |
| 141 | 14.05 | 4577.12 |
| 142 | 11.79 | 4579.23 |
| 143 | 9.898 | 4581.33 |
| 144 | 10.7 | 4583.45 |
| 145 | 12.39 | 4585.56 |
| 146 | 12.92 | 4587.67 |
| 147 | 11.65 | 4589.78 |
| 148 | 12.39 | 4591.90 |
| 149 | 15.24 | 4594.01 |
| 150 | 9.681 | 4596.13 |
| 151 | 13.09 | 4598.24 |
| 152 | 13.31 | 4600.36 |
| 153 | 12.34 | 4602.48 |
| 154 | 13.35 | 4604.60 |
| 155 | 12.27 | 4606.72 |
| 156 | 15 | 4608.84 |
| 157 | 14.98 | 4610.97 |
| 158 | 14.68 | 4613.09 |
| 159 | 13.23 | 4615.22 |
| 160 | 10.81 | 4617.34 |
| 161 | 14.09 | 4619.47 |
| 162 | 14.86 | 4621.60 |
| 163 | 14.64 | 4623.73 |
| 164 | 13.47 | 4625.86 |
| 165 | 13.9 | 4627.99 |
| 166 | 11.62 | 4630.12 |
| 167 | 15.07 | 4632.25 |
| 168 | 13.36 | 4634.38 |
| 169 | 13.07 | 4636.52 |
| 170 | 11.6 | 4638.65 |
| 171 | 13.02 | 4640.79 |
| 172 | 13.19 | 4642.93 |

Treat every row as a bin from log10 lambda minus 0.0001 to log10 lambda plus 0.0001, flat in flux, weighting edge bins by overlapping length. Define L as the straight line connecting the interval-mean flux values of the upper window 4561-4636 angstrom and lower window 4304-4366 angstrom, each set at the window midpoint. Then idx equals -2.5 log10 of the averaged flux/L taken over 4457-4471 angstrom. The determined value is 0.04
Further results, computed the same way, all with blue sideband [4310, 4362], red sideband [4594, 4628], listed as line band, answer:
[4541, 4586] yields 0.08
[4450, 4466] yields 0.04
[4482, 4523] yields -0.07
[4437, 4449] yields -0.01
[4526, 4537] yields 0.09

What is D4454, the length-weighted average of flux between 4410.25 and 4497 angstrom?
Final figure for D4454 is 11.9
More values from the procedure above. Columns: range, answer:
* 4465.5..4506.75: 12.8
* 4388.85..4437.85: 11.2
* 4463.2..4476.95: 11.9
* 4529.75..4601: 12.2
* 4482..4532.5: 12.9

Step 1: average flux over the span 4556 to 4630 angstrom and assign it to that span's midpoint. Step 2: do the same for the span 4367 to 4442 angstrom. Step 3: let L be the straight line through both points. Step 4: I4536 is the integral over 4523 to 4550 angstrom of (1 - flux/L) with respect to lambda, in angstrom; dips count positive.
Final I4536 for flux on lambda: 1.2 angstrom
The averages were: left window 11.2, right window 12.8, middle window 11.8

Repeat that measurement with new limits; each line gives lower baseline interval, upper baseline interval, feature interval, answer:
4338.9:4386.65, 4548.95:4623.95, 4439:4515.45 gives -4.37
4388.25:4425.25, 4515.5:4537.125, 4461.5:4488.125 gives -2.62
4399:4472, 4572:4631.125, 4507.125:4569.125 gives 1.03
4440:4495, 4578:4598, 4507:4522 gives -0.85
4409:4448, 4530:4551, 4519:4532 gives -0.27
